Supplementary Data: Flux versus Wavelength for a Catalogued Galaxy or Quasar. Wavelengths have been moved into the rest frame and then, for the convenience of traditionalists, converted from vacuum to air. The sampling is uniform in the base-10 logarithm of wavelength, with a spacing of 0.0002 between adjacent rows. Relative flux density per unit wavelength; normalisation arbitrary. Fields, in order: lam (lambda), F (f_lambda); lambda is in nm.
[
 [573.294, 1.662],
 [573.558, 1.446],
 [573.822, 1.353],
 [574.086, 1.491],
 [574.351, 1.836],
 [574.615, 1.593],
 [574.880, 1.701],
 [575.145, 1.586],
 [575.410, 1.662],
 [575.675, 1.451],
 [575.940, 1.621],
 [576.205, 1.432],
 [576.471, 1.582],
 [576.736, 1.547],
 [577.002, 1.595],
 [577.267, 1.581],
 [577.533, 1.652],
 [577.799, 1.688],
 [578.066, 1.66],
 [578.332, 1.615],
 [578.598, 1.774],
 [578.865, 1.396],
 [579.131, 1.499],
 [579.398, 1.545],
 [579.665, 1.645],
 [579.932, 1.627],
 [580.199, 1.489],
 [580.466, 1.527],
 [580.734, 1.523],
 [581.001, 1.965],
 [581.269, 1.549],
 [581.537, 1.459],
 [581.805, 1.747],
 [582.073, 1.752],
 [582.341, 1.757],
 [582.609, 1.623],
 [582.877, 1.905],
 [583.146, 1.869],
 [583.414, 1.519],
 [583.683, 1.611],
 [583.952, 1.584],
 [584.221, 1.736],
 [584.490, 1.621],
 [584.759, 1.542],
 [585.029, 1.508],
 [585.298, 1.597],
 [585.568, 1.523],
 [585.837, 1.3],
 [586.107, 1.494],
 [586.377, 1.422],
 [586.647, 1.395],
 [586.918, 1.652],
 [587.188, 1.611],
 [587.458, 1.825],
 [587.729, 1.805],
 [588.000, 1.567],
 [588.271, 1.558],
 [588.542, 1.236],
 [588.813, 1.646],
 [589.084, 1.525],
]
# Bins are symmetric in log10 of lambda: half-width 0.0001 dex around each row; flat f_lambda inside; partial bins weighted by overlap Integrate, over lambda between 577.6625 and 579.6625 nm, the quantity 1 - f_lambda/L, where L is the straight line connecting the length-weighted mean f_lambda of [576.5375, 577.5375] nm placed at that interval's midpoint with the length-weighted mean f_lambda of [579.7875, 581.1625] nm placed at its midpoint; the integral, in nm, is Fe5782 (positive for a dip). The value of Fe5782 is 0.01 nm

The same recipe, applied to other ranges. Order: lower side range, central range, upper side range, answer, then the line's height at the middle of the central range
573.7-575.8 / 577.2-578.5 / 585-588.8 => -0.059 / 1.57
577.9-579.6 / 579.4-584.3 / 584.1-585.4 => -0.196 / 1.59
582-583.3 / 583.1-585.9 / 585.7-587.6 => 0.142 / 1.66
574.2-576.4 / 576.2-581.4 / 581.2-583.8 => 0.145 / 1.64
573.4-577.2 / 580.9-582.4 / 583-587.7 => -0.114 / 1.58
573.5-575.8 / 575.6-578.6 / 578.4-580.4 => -0.047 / 1.57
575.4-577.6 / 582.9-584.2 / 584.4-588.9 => -0.105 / 1.55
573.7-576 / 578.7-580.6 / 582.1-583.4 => 0.176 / 1.69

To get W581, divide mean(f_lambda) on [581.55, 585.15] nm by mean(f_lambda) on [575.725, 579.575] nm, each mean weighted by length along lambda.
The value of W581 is 1.1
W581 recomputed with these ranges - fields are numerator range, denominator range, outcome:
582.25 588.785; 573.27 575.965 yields 1.01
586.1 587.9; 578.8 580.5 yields 1.04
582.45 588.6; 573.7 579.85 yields 1.00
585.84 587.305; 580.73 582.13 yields 0.89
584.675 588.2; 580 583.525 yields 0.93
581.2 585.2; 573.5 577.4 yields 1.05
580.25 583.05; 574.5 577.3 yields 1.06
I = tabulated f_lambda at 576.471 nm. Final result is 1.582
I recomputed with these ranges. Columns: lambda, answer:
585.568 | 1.523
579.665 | 1.645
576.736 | 1.547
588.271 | 1.558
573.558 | 1.446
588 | 1.567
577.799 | 1.688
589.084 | 1.525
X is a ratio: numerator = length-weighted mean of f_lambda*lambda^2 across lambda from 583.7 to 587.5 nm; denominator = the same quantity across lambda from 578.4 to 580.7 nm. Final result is 1.0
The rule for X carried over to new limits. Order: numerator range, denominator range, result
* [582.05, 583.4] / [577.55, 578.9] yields 1.09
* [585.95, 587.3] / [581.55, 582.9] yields 0.89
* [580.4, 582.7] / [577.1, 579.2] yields 1.04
